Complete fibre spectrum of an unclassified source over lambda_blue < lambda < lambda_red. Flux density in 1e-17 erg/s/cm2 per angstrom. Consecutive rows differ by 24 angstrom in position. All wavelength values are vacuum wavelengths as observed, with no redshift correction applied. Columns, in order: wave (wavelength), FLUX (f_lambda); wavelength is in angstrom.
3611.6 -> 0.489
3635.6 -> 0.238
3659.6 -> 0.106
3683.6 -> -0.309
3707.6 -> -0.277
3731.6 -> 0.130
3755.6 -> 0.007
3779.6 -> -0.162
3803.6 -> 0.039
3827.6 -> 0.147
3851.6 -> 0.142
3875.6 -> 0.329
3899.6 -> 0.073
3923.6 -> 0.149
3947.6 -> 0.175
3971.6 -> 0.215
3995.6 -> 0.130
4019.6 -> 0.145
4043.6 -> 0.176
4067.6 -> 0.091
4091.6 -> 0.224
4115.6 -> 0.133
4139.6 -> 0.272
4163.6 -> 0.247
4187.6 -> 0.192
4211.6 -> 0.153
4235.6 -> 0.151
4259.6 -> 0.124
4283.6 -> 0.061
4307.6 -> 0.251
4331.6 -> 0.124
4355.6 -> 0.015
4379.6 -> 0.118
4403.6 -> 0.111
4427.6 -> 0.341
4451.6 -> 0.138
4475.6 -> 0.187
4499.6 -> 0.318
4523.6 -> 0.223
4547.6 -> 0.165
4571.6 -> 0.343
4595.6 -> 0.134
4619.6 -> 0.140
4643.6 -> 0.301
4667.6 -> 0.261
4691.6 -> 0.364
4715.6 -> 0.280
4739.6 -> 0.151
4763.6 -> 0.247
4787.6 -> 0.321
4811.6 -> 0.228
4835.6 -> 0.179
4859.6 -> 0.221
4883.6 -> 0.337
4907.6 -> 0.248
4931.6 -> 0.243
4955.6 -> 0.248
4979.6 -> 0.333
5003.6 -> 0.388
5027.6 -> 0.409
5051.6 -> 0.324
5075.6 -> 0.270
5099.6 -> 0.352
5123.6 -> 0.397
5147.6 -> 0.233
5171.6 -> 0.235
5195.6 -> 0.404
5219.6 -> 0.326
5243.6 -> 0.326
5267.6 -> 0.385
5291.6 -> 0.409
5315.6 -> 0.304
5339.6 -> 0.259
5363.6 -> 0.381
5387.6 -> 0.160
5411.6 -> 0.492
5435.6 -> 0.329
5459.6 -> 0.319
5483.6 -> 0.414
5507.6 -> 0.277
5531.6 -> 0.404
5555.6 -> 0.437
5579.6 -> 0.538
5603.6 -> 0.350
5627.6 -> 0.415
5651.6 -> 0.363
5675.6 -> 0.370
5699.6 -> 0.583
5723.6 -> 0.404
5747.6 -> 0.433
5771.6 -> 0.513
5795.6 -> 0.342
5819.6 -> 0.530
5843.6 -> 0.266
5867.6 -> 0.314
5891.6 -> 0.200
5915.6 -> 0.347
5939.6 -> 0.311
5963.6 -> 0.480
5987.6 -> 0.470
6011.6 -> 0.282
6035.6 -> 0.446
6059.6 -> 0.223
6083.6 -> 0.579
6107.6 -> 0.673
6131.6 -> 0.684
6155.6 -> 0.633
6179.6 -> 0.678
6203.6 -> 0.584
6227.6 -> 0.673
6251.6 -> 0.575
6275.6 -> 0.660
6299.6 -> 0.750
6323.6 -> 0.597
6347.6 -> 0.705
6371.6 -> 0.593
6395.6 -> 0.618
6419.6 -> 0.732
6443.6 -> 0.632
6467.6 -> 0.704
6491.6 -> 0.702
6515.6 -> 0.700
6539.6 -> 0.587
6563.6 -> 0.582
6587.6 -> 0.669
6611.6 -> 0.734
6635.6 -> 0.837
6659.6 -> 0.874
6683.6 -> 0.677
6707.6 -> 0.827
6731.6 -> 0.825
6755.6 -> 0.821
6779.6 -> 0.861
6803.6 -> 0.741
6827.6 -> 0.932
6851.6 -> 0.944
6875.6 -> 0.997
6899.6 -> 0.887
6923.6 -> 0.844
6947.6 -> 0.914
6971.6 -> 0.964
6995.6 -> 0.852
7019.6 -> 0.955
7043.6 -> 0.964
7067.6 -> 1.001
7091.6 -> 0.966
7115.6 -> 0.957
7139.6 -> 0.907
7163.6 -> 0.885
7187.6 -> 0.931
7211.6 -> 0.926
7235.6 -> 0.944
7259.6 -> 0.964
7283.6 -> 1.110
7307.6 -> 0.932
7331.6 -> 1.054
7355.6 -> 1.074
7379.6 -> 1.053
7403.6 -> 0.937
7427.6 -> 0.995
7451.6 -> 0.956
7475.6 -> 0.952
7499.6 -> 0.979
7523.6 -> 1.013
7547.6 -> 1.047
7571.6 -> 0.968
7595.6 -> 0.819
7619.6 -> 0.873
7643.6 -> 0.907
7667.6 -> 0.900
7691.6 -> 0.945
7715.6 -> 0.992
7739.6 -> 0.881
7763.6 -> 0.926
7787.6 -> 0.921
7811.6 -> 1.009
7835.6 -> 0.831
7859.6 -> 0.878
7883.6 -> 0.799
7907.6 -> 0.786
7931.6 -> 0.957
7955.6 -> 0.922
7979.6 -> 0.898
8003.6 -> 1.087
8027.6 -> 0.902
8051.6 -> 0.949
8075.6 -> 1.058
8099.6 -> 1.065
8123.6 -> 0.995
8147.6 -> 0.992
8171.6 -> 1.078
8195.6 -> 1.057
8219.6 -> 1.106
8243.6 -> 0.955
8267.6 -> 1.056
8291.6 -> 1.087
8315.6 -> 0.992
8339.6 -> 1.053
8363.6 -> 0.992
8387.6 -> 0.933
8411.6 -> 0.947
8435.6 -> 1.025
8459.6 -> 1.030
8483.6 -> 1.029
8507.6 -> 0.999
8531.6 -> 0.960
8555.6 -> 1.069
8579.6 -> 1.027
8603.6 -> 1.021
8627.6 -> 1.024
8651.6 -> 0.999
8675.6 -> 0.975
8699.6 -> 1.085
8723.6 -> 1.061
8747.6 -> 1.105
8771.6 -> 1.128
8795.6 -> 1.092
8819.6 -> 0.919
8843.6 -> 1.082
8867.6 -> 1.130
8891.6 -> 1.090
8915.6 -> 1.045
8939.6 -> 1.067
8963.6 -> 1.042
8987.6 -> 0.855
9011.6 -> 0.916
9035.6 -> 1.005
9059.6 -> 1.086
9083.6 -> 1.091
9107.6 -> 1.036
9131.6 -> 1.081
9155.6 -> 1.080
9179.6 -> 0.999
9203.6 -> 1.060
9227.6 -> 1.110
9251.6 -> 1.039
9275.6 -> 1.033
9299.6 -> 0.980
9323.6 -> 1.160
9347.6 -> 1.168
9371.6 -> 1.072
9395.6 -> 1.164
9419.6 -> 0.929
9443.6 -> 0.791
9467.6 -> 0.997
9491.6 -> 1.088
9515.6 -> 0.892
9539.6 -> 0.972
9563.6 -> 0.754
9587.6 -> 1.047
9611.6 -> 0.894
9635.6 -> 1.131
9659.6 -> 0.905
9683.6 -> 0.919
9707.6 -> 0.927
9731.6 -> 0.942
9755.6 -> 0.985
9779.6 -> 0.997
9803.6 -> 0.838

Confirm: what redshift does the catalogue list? 0.53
